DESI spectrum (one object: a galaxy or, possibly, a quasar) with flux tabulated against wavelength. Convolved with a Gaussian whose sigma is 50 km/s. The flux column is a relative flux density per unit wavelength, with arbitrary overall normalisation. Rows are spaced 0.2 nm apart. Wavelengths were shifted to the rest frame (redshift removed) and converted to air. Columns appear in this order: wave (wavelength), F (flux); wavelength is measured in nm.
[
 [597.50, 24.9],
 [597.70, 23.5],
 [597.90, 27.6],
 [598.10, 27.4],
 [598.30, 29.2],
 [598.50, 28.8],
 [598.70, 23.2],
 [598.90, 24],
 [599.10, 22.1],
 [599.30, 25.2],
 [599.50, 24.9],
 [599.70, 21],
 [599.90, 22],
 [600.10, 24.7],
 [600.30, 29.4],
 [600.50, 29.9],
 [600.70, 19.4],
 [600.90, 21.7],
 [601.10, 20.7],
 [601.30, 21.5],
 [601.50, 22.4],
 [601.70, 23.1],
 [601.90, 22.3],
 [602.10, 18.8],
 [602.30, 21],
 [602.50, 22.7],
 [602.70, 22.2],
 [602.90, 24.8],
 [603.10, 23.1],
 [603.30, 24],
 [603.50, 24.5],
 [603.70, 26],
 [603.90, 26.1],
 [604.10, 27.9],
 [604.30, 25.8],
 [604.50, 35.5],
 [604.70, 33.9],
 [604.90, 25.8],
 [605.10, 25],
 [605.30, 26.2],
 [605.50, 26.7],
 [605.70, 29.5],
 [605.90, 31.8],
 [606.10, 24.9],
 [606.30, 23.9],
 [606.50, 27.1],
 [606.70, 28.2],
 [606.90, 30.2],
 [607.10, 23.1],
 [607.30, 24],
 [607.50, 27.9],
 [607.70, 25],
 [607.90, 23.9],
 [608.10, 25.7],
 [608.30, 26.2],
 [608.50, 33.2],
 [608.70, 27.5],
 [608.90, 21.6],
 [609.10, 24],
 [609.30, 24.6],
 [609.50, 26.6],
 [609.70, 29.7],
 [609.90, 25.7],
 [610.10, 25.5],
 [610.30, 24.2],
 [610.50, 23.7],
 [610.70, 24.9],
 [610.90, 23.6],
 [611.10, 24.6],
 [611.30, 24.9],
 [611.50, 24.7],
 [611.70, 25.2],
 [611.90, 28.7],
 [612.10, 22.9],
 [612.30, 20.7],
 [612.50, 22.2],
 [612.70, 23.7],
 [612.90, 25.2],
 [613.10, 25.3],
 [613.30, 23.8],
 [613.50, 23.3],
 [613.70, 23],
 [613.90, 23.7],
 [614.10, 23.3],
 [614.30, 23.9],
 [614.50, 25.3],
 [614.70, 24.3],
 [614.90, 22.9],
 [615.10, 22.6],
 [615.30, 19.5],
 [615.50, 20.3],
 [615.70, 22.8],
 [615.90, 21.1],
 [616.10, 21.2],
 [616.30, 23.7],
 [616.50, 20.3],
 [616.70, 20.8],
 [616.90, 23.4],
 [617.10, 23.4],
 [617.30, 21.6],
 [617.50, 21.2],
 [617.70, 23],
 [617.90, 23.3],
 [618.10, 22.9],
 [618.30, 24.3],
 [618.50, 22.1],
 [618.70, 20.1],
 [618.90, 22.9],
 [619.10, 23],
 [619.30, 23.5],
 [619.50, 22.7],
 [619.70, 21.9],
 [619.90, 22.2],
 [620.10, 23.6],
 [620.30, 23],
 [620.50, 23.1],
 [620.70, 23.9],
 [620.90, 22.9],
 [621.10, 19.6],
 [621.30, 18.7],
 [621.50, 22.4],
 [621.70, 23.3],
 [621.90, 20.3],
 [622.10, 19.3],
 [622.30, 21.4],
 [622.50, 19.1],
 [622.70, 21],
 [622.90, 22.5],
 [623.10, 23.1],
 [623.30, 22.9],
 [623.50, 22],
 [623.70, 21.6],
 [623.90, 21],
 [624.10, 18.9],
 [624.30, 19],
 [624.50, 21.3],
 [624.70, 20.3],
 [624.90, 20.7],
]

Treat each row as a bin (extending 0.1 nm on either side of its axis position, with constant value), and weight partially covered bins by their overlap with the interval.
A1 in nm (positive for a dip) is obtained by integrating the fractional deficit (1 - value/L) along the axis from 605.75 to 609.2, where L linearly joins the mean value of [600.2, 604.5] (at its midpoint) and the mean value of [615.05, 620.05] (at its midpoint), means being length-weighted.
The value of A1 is -0.452 nm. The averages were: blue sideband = 24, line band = 26.4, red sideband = 22.2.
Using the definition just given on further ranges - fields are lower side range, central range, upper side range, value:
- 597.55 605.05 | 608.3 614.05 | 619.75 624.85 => -0.42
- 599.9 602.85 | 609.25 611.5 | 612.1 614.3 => -0.19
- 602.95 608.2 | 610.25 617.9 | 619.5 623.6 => 0.29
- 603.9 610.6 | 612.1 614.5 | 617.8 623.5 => 0.11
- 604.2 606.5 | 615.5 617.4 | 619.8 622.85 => 0.13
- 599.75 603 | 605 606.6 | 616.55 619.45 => -0.29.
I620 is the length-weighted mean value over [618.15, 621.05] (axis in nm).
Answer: 22.7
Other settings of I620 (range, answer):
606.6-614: 25.2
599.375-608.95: 25.4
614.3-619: 22.3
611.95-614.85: 23.7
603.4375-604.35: 26.1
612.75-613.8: 24.1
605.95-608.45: 26.1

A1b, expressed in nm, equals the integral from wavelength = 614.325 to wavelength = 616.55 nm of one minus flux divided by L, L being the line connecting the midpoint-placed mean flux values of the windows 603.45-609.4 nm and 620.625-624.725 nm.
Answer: 0.13 nm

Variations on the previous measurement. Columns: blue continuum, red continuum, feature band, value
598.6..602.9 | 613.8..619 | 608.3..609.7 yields -0.23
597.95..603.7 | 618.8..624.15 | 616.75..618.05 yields -0.02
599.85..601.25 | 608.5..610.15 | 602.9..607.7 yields -0.34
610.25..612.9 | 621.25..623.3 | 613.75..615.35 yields 0.01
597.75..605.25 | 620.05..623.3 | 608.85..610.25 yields -0.11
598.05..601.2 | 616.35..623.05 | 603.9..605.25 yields -0.27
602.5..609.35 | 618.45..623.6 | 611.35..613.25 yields 0.02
